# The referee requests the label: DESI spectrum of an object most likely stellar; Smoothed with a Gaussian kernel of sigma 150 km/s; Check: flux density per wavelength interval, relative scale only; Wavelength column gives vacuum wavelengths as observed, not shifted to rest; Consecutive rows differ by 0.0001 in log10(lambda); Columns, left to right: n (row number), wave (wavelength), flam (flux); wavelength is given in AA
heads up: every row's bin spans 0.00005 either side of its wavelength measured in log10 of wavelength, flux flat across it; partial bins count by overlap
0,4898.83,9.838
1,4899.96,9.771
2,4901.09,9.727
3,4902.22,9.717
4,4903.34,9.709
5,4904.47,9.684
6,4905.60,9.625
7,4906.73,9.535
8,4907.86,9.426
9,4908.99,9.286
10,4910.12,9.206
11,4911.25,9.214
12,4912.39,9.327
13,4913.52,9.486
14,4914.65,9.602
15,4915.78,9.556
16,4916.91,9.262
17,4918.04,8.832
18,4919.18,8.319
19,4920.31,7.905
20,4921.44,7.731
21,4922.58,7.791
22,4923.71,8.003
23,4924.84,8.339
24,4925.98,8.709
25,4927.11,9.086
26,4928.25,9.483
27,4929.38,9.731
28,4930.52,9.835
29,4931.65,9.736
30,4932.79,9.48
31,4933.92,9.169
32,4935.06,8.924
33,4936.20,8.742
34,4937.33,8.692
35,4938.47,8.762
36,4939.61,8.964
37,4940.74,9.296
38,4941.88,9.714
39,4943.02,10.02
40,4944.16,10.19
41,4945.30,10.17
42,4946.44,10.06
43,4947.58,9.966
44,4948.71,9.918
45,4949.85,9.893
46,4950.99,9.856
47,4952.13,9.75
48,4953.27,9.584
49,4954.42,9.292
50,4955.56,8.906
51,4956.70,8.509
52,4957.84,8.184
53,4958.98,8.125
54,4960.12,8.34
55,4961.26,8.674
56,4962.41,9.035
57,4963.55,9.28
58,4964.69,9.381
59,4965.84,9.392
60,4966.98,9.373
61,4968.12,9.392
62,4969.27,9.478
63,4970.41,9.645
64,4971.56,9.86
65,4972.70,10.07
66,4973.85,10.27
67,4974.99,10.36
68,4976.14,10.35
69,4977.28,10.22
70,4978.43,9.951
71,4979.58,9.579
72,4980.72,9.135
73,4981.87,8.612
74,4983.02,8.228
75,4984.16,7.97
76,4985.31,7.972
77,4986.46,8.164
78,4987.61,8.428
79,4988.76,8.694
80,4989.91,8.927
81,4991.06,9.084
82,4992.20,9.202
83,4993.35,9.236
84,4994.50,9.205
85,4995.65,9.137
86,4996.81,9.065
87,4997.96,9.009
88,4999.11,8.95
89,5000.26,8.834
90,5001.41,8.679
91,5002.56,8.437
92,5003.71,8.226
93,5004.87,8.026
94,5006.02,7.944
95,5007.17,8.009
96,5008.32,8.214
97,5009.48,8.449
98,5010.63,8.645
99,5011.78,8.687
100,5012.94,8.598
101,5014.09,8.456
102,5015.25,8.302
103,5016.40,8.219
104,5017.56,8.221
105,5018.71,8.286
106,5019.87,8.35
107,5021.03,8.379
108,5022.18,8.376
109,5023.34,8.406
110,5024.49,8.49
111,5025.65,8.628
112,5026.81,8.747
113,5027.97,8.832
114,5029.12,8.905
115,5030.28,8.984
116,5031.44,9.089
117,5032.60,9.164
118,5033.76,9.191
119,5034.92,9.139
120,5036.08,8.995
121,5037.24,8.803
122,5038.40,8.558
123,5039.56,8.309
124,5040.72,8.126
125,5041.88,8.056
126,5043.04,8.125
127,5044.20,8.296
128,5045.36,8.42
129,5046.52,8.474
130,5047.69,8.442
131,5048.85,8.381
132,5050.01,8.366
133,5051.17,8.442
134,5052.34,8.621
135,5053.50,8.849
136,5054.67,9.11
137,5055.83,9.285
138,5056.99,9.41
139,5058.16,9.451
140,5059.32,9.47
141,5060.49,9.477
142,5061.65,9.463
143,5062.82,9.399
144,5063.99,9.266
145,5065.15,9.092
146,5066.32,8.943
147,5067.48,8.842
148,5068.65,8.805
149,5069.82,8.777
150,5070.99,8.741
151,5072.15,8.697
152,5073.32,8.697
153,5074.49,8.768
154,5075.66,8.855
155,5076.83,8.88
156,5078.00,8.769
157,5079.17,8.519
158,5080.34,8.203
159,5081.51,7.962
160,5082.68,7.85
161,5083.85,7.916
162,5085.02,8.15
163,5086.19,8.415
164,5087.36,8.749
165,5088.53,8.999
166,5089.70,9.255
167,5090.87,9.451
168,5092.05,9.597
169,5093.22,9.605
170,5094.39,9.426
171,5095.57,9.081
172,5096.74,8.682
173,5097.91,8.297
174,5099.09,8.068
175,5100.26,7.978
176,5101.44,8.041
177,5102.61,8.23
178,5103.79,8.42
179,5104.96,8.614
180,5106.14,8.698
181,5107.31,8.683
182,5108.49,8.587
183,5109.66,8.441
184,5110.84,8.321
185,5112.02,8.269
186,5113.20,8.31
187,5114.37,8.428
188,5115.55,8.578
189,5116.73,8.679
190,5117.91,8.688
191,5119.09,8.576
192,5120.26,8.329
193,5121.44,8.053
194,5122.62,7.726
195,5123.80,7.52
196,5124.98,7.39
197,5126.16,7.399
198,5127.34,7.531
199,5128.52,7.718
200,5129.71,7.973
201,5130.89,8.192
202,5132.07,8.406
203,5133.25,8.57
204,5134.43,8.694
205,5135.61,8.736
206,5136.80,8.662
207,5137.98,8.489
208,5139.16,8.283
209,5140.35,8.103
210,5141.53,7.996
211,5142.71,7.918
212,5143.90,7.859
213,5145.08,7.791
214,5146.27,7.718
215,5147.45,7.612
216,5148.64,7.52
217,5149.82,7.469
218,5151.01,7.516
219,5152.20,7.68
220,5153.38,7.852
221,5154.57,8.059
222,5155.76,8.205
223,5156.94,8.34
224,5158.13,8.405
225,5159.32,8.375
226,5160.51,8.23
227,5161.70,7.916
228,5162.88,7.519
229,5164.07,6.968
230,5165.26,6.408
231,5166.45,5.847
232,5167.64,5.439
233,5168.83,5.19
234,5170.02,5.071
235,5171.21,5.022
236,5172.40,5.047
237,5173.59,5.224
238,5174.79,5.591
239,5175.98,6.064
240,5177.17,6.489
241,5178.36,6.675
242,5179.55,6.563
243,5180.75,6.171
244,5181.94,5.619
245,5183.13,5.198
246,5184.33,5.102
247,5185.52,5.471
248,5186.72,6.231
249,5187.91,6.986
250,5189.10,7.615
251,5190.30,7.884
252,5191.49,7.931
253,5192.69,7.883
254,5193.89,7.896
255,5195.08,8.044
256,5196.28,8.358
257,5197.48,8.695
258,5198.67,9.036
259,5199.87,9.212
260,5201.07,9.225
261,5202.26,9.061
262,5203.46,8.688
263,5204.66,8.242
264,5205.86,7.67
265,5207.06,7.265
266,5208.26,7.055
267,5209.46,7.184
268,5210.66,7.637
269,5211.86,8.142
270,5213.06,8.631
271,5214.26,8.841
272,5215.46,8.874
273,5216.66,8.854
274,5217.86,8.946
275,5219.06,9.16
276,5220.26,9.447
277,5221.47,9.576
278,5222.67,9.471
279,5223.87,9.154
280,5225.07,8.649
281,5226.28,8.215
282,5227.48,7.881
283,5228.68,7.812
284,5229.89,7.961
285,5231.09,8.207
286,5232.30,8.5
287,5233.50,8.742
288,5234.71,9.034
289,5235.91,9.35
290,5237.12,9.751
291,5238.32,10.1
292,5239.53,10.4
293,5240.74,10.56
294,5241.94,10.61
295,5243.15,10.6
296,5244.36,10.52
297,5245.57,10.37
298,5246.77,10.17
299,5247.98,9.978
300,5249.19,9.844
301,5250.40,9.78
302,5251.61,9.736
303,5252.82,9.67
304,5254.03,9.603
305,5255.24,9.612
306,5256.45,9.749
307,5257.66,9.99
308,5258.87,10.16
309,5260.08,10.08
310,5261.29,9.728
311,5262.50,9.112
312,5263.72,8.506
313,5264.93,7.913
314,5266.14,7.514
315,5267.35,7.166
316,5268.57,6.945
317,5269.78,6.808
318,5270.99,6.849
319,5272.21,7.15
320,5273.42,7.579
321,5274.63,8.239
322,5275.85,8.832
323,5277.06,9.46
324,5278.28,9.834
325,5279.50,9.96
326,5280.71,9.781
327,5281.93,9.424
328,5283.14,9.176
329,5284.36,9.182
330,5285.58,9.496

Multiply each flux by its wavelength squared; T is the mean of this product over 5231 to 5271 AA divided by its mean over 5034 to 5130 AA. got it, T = 1.2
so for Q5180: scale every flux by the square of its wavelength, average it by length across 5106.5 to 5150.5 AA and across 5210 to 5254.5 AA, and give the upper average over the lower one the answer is 1.2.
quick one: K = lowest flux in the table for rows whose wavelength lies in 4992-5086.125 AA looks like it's 7.85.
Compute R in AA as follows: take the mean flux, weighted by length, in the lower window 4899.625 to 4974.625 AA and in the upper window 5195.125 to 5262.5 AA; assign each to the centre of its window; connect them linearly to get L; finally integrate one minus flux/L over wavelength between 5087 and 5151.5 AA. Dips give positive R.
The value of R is 6.0 AA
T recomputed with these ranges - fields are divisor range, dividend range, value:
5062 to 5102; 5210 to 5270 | 1.11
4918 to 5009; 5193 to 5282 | 1.09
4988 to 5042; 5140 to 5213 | 0.90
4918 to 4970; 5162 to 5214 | 0.85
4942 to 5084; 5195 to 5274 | 1.09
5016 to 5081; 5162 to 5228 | 0.90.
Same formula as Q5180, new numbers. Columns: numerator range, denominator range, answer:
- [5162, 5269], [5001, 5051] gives 1.04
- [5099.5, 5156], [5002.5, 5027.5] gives 1.02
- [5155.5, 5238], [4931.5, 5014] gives 0.92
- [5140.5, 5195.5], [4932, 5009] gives 0.82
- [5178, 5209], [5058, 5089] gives 0.89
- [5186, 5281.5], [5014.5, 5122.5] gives 1.08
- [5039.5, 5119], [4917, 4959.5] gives 1.01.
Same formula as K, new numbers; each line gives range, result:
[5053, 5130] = 7.39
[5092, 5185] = 5.022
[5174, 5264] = 5.102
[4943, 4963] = 8.125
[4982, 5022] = 7.944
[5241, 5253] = 9.67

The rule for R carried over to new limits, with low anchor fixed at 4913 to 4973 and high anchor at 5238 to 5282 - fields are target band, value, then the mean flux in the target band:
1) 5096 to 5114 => 1.6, 8.39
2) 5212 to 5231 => 1.0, 8.74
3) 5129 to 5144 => 1.5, 8.31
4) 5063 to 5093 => 1.5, 8.75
